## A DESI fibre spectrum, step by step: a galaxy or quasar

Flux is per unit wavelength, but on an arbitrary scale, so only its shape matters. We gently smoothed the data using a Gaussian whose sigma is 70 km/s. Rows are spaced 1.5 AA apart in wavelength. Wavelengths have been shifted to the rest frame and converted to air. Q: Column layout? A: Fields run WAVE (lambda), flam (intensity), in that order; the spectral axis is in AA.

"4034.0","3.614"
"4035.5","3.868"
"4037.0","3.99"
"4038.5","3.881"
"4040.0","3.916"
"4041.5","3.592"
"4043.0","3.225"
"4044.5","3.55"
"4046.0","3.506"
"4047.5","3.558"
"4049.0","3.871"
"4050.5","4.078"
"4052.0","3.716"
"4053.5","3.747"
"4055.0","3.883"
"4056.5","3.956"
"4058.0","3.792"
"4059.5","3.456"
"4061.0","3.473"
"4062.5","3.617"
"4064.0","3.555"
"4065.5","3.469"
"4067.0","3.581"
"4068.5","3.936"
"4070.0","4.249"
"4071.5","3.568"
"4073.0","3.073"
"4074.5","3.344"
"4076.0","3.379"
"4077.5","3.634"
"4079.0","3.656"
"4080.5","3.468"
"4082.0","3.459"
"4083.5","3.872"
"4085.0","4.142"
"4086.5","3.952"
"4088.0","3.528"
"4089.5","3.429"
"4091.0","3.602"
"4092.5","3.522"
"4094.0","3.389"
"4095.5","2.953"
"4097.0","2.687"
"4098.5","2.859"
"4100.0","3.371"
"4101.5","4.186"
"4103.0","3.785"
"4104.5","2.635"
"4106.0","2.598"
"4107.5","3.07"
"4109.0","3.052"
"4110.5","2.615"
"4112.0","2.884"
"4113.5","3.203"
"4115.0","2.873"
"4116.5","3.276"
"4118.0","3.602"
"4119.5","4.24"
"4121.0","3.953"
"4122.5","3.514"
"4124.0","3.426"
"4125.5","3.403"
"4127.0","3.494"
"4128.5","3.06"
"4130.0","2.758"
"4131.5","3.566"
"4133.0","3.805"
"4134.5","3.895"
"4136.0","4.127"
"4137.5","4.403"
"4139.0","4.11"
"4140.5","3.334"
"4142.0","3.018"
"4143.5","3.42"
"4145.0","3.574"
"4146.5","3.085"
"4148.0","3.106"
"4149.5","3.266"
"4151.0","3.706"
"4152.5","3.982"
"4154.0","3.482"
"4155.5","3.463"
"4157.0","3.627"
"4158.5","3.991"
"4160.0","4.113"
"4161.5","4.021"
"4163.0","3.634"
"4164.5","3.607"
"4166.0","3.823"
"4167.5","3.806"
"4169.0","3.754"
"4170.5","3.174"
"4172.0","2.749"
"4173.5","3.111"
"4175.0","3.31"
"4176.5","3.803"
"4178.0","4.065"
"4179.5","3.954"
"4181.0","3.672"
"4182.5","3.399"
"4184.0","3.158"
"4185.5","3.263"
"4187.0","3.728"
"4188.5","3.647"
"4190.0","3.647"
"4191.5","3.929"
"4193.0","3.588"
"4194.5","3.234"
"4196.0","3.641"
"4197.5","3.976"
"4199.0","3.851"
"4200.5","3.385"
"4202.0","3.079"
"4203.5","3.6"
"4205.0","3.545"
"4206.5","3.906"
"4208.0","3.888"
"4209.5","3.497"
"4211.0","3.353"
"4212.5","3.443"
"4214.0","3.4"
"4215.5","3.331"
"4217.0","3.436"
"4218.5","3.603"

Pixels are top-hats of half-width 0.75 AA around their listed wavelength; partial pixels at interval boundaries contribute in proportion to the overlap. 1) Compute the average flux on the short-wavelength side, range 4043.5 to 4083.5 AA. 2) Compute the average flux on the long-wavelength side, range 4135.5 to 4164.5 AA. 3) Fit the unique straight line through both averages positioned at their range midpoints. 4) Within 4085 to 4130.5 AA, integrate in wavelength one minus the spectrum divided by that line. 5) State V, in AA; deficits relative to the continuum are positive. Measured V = 4.1 AA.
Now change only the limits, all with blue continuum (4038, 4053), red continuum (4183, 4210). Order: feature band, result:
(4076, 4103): 1.0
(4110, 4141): 1.0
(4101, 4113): 1.9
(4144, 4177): 0.5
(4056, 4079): 0.4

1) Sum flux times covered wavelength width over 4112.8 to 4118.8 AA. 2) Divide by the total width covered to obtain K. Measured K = 3.25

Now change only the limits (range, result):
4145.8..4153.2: 3.43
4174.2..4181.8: 3.75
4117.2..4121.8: 3.92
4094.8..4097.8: 2.82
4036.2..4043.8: 3.72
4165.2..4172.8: 3.46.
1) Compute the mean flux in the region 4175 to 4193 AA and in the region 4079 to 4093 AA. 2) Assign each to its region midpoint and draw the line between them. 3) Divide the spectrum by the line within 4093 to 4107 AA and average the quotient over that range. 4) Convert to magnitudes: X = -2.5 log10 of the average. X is 0.158 mag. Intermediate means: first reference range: 3.67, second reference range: 3.64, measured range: 3.17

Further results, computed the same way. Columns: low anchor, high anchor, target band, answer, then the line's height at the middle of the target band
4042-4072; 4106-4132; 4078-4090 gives -0.06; 3.51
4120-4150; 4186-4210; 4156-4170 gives -0.07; 3.57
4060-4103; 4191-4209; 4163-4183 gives 0.01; 3.61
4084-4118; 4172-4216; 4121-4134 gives -0.02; 3.35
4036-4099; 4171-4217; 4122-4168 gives -0.01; 3.56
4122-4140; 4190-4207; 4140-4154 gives 0.07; 3.62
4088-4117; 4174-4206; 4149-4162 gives -0.10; 3.42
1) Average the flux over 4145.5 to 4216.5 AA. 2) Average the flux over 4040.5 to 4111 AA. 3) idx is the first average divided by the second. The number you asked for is 1.02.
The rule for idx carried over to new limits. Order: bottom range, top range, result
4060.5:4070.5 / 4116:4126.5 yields 0.99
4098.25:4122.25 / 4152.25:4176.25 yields 1.10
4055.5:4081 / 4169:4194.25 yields 0.97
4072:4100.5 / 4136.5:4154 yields 1.03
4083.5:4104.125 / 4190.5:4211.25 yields 1.03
